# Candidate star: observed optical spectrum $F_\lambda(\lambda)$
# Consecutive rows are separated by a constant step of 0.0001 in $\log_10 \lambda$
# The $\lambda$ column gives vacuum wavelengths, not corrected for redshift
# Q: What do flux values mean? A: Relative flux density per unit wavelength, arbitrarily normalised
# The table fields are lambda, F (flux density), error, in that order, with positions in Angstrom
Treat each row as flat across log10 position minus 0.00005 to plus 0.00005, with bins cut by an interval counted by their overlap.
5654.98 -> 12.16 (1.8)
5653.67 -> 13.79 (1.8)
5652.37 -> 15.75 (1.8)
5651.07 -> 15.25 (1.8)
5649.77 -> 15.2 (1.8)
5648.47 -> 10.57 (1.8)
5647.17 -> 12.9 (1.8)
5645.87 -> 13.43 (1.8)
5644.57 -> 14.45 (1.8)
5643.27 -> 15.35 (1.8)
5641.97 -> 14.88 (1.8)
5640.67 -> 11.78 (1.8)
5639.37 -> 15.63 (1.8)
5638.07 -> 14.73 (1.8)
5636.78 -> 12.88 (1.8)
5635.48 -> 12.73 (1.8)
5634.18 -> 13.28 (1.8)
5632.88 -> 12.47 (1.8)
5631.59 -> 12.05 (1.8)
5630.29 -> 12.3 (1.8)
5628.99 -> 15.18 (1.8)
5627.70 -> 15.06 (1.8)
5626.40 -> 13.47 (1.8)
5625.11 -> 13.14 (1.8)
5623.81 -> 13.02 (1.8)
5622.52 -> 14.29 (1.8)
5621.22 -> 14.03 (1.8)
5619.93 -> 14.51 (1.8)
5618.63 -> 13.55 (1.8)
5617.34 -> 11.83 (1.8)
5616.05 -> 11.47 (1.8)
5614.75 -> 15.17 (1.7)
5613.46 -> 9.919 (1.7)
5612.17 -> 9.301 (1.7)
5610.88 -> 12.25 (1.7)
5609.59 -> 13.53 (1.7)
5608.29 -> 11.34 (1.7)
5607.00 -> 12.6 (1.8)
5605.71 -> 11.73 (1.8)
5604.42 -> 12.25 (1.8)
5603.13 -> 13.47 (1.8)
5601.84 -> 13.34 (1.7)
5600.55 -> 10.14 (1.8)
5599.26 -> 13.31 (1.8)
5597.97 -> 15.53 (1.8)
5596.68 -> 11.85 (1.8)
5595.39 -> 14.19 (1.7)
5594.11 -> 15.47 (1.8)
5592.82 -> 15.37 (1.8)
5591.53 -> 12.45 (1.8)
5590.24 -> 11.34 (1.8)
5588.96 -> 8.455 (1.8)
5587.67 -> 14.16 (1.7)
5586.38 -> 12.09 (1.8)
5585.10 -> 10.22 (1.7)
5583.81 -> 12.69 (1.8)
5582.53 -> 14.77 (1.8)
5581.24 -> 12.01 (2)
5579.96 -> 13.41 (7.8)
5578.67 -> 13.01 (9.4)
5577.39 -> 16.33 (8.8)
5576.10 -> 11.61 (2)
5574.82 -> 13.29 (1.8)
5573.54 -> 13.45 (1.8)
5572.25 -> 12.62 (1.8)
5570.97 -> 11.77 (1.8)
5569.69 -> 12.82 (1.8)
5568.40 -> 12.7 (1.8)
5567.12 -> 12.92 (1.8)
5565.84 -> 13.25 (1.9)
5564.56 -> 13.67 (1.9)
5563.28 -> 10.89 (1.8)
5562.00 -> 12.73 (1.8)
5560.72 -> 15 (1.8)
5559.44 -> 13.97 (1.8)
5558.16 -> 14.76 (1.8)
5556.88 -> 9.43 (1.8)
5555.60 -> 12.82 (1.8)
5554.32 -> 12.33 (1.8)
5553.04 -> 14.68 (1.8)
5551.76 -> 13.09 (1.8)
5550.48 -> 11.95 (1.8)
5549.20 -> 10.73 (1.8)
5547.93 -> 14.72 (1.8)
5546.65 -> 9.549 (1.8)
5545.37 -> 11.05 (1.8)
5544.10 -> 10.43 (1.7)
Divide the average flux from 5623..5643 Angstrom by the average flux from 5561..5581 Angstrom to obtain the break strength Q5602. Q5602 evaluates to 1.0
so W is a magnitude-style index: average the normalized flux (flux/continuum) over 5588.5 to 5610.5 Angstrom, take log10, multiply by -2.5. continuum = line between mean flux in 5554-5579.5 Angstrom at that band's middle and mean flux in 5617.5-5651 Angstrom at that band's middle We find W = 0.05 mag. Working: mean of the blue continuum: 13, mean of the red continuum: 13.6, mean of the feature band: 12.8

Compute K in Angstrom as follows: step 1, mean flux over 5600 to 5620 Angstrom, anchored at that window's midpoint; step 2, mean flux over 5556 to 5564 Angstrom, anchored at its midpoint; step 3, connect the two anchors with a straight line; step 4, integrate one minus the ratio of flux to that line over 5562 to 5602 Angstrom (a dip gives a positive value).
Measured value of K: -1.02 Angstrom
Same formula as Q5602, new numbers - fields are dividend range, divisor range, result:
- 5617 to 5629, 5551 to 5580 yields 1.06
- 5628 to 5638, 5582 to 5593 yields 1.07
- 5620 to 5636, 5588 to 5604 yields 1.04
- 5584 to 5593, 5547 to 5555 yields 0.93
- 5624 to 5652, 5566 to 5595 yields 1.06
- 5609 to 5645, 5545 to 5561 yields 1.06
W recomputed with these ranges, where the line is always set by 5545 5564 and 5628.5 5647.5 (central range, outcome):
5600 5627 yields 0.06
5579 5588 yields 0.02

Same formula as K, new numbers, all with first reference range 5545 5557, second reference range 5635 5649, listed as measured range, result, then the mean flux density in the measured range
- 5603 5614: 1.1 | 11.8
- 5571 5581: -0.5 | 13.2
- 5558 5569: -0.8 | 13.3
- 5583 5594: 0.4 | 12.3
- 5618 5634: -0.3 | 13.6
